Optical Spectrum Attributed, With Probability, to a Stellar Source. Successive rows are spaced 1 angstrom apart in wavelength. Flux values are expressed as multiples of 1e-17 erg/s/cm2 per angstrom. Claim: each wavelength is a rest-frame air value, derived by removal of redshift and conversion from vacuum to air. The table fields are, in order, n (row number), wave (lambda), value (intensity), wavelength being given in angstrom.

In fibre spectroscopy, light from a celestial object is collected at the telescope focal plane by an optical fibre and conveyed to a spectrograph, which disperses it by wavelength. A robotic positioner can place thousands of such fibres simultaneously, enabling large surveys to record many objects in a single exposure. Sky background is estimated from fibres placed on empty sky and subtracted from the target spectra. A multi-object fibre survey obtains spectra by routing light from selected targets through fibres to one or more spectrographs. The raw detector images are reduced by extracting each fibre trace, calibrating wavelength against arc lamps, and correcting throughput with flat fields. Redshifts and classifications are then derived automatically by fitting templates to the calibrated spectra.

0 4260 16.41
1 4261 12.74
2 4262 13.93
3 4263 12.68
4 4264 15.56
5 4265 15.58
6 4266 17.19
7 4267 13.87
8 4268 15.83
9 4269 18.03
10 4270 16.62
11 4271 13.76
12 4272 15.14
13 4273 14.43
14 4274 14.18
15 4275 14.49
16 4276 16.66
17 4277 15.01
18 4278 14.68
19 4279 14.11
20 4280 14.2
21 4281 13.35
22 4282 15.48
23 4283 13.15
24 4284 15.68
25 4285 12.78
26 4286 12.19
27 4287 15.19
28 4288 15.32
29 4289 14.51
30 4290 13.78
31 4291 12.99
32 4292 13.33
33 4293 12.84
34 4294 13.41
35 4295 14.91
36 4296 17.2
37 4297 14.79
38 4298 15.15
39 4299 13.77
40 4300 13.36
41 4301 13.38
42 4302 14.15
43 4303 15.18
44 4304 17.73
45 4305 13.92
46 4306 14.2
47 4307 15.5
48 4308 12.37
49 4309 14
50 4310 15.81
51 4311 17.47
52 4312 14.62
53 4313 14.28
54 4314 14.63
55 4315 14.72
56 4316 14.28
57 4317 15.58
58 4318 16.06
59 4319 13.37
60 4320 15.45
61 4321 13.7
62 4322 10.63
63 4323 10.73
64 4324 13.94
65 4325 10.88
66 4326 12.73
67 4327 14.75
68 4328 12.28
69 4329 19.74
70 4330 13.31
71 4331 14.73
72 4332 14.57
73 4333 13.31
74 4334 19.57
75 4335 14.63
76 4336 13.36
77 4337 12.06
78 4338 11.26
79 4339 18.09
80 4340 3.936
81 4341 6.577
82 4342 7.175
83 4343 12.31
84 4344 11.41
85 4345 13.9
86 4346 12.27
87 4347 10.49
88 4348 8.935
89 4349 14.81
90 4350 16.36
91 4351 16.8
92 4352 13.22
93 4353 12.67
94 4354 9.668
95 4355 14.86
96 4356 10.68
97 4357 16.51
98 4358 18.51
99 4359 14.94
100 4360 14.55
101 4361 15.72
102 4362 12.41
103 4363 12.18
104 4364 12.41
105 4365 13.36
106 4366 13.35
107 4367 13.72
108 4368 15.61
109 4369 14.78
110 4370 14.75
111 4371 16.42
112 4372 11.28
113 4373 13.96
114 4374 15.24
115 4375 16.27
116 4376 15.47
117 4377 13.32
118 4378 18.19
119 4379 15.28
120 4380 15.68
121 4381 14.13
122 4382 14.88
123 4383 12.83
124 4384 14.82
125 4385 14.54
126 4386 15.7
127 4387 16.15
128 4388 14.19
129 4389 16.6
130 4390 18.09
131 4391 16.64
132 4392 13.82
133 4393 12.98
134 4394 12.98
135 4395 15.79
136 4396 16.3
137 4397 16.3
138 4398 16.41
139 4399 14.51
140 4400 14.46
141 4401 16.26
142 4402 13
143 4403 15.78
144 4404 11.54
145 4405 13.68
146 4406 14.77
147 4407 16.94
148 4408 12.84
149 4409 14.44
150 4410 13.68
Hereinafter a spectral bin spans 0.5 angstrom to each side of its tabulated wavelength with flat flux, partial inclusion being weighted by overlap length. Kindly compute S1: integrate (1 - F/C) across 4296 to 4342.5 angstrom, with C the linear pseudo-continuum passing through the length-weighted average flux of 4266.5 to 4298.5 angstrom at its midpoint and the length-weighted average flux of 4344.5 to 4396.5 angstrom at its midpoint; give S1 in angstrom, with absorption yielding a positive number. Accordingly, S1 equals 2.12 angstrom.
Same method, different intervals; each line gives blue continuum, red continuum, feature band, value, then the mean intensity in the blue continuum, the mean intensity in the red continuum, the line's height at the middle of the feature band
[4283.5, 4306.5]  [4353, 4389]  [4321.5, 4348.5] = 3.6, 14.3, 14.5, 14.4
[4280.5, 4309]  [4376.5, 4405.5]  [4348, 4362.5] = 0.5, 14.3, 15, 14.7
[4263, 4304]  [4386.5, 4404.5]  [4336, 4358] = 3.9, 14.6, 15.1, 14.9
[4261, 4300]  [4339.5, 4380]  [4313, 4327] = 0.3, 14.6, 13.4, 14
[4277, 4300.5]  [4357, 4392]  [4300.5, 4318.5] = -0.6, 14.2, 14.9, 14.4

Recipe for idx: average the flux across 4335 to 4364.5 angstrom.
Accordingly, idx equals 12.7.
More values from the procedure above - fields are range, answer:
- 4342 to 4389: 14.1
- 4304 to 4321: 14.8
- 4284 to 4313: 14.4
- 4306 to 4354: 13.4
